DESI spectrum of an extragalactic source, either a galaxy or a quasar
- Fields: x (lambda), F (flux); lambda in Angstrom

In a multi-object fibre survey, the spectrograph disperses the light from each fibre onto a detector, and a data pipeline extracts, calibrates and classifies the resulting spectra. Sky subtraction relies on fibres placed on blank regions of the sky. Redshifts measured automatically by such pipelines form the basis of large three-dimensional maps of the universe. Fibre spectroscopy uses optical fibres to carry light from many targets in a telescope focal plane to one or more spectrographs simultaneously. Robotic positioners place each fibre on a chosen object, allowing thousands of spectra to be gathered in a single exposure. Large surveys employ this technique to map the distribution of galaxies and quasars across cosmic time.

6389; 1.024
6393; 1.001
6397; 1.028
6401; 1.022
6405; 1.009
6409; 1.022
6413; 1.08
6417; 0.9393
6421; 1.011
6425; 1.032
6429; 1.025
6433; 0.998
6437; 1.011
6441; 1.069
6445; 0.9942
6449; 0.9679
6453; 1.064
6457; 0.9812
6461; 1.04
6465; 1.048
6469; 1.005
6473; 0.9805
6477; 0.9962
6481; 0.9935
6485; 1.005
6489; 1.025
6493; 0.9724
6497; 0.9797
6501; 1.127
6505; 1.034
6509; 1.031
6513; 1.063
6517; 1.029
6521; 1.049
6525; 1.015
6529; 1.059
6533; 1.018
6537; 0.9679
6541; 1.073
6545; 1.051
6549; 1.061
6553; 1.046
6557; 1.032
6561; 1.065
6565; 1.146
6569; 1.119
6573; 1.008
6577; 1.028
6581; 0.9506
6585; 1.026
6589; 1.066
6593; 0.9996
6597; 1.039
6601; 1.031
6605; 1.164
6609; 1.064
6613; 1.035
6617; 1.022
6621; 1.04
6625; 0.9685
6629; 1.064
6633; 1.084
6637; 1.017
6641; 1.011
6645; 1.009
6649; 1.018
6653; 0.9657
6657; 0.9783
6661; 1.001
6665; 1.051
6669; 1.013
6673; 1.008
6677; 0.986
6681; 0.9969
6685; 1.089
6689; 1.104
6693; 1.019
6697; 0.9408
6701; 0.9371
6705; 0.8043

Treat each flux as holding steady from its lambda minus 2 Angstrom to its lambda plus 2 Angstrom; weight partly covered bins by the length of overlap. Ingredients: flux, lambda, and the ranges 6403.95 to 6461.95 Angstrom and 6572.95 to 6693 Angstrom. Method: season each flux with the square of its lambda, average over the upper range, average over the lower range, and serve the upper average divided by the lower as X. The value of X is 1.1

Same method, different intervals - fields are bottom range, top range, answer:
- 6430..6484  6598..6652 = 1.08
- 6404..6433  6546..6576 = 1.10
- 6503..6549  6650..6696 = 1.03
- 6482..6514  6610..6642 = 1.04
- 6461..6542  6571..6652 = 1.04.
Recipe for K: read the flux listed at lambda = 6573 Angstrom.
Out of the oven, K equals 1.008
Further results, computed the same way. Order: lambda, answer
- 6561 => 1.065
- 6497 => 0.9797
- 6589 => 1.066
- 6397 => 1.028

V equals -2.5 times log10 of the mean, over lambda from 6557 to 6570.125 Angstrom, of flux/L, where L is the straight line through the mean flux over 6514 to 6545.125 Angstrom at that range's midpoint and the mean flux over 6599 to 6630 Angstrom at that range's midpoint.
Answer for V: -0.06 mag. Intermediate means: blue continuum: 1.03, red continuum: 1.05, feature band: 1.1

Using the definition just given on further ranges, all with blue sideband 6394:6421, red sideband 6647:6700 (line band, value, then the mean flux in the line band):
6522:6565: -0.03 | 1.04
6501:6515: -0.04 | 1.05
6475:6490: 0.01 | 1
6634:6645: -0.01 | 1.02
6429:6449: 0.00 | 1.01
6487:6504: -0.01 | 1.03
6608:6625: -0.02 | 1.03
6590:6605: -0.03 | 1.04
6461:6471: -0.02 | 1.03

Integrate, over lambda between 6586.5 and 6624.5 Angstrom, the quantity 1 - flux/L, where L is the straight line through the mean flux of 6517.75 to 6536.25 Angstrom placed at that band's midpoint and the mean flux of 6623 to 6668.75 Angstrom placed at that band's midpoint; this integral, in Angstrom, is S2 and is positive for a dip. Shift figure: -1.02 Angstrom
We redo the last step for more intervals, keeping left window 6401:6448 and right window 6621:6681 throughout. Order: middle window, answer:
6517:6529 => -0.2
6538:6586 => -1.7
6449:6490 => 0.2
